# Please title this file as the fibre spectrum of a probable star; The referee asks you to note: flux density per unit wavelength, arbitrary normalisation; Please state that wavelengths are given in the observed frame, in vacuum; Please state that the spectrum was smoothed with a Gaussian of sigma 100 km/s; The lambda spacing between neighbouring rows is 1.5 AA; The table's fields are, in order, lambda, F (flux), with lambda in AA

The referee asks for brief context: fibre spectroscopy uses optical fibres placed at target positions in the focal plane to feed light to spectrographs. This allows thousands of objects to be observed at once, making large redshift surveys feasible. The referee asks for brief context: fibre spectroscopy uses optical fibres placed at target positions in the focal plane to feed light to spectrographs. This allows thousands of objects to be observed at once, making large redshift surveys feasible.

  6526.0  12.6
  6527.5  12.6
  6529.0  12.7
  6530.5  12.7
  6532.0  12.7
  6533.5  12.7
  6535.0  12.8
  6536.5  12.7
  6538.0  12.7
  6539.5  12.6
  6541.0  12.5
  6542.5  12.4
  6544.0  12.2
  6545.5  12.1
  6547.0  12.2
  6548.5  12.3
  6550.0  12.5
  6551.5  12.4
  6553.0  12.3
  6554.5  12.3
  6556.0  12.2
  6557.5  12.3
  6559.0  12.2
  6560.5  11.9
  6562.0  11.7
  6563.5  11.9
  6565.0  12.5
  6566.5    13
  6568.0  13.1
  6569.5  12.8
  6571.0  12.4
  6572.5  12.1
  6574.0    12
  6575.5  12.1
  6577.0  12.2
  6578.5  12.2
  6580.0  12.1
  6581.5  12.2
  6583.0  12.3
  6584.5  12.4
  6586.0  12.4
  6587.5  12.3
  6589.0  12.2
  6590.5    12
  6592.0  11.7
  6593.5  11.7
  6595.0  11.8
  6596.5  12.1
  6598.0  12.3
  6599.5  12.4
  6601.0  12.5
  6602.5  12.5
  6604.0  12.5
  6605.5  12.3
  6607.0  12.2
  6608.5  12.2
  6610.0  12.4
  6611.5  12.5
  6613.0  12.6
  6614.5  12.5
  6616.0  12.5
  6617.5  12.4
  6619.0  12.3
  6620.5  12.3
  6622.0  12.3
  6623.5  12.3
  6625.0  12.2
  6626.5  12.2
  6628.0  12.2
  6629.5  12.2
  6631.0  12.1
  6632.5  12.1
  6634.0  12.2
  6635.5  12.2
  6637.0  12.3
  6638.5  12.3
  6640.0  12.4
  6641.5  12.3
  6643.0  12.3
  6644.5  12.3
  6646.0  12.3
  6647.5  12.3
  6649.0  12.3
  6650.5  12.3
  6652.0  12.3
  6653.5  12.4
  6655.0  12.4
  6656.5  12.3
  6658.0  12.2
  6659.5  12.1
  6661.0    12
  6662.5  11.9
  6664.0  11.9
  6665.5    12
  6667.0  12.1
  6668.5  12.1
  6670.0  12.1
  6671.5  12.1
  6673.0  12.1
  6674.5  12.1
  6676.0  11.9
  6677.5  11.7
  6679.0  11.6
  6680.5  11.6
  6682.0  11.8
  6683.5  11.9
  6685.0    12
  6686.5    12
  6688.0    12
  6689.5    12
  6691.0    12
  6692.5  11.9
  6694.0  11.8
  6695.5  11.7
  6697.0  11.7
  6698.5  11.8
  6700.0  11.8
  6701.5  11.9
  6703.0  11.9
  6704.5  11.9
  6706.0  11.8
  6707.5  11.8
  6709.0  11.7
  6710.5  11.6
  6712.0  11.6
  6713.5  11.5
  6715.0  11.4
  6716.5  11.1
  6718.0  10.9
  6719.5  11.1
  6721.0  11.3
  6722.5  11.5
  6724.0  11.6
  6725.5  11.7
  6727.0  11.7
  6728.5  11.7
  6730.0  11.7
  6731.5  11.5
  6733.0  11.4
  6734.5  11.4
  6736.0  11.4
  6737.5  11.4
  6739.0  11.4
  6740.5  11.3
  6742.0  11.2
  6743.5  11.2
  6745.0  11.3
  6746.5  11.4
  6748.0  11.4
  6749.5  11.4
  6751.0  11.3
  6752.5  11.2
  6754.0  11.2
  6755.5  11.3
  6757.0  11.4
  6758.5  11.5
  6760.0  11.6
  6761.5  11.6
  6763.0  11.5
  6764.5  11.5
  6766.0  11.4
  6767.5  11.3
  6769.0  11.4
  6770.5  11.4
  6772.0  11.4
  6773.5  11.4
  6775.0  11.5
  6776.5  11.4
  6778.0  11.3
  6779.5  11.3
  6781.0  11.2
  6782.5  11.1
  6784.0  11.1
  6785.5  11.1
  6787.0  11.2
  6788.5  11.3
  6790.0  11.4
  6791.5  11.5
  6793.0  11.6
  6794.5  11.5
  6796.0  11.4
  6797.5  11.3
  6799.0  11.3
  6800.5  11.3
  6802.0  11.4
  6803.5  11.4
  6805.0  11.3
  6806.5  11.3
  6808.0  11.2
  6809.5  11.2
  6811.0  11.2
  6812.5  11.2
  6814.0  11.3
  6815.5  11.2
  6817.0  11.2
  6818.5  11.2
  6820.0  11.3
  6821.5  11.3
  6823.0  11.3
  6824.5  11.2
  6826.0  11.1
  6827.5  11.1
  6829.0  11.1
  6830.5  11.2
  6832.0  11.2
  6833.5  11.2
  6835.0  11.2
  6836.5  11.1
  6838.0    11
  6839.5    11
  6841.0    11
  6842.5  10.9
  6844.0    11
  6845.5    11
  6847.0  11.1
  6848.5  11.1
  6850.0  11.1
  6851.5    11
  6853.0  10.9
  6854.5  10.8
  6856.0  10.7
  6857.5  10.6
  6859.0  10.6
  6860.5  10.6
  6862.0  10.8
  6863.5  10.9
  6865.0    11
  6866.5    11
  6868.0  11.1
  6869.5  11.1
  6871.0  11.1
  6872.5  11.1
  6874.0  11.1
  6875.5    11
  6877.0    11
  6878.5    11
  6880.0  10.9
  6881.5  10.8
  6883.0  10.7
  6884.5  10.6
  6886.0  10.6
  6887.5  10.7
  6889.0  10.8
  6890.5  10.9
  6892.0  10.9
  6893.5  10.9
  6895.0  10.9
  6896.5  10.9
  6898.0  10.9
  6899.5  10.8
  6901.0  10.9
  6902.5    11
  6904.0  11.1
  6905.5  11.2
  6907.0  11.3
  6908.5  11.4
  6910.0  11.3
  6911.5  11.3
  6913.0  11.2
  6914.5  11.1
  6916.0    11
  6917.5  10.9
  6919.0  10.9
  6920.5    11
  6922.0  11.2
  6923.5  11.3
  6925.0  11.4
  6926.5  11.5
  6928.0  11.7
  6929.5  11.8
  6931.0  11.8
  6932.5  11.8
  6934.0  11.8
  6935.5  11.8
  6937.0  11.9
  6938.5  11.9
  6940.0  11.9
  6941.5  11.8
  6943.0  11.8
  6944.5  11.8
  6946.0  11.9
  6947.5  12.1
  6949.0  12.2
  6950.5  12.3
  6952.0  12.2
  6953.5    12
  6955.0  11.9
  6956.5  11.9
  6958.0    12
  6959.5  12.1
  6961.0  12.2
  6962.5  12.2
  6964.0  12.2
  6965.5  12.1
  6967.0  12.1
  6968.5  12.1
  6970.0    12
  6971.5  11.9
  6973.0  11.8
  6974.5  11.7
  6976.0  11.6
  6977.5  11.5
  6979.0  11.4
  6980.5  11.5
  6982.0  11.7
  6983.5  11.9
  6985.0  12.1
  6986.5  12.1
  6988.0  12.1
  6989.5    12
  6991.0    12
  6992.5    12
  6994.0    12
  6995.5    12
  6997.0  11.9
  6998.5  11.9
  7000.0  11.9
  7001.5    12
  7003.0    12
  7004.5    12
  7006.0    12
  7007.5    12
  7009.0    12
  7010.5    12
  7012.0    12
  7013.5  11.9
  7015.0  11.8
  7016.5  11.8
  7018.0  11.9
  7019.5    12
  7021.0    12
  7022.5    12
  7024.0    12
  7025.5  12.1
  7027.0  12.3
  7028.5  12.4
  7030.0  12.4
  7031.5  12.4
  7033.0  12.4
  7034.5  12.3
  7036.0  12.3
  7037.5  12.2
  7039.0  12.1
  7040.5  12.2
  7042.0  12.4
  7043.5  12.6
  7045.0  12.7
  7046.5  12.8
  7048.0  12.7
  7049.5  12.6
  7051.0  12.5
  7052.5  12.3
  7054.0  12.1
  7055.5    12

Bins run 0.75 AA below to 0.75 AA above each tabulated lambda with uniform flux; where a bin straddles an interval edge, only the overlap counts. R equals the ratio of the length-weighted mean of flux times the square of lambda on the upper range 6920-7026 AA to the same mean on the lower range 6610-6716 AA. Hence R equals 1.1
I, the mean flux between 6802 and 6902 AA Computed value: 11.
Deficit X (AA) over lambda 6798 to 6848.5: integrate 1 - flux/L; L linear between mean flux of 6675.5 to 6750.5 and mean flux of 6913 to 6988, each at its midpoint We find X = 2.2 AA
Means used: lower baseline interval 11.6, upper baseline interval 11.8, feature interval 11.2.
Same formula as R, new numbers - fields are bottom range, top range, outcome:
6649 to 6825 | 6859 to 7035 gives 1.07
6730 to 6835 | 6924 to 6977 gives 1.11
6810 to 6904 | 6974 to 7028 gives 1.13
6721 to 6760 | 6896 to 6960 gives 1.07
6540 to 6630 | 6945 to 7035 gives 1.10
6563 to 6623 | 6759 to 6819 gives 0.98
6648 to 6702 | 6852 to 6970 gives 1.01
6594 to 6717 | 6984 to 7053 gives 1.12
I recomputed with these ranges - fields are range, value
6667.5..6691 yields 11.9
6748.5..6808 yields 11.4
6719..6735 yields 11.5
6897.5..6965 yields 11.6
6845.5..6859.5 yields 10.9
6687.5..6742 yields 11.6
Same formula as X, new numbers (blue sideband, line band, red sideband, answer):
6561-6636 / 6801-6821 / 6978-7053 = 1.5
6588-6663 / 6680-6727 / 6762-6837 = 0.5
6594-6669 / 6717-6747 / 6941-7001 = 1.9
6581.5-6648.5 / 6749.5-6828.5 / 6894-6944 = 2.8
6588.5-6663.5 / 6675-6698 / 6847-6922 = 0.2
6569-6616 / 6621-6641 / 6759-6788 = -0.3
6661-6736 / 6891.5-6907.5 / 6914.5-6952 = 0.9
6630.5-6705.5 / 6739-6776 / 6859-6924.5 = 0.8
